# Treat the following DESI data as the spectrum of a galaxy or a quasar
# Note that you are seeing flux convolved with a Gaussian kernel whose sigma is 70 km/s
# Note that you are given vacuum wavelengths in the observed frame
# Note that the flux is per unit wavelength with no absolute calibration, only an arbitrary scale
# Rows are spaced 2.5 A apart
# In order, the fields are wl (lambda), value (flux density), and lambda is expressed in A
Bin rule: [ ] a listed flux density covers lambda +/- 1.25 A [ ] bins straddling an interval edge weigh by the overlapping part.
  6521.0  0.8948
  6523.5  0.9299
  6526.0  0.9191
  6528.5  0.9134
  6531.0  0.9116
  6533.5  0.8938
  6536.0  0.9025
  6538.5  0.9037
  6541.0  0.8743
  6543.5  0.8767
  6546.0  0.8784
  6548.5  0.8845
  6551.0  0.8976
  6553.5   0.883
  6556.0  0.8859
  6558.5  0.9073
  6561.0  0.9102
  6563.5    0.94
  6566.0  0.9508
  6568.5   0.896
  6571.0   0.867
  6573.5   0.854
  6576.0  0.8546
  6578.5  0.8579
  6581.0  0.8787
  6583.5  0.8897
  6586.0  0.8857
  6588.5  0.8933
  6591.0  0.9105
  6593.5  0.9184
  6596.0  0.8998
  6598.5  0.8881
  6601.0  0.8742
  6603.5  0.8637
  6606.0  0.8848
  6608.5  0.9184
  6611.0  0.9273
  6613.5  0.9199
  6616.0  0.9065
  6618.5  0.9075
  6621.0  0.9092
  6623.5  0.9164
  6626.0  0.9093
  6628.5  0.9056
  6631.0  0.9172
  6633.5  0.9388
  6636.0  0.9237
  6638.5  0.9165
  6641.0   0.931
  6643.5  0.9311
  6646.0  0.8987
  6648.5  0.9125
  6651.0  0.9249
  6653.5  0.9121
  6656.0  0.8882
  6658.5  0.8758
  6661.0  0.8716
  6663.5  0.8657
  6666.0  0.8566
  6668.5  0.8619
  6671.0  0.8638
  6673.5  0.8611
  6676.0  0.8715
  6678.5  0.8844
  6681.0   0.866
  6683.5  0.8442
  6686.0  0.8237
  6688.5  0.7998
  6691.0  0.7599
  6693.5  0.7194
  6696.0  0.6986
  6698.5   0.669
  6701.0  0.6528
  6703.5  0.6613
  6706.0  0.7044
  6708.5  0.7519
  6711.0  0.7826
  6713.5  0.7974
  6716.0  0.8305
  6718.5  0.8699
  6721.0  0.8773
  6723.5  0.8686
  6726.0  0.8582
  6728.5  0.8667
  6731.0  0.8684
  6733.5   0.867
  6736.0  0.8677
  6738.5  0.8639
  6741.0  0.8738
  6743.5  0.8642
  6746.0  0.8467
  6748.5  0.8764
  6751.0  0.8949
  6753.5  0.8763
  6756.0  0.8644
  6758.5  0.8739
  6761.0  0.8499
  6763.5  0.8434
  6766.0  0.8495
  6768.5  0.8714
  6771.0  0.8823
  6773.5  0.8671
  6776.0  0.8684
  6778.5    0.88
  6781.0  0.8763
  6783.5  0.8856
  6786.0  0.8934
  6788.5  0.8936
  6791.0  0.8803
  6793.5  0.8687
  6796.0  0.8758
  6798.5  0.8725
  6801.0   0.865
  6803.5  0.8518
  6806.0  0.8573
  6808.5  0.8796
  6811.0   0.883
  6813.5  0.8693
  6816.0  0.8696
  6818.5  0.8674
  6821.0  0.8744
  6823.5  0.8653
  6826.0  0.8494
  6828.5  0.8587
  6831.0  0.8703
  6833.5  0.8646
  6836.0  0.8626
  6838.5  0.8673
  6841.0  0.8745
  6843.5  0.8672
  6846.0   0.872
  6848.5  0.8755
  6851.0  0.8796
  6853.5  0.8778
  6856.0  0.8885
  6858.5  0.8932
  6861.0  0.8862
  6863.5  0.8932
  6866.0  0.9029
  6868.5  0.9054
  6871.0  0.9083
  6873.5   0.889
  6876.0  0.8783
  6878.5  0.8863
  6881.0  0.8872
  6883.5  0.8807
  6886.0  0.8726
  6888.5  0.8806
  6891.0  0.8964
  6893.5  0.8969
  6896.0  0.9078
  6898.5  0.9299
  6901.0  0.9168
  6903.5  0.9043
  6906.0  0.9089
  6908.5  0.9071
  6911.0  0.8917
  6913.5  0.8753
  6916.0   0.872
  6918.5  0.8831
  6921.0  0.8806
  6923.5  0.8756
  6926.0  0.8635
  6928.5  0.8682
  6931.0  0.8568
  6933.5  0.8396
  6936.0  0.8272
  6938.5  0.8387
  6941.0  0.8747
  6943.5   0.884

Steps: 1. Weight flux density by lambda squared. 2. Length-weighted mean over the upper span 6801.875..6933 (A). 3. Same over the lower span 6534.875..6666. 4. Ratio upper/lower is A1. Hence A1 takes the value 1.06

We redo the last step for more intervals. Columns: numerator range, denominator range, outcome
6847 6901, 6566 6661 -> 1.07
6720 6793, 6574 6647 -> 1.01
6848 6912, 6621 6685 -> 1.07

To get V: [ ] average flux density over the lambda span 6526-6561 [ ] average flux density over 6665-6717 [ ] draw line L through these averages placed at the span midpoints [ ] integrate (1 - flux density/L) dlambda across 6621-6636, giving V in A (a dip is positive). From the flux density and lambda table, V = -1.51 A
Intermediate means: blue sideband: 0.895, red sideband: 0.788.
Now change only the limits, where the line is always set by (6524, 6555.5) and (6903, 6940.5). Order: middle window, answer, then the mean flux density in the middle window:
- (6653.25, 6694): 1.74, 0.849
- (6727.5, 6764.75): 0.69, 0.867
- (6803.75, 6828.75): 0.33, 0.867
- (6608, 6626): -0.48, 0.914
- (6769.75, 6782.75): 0.09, 0.875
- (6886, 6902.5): -0.54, 0.902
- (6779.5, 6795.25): -0.04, 0.883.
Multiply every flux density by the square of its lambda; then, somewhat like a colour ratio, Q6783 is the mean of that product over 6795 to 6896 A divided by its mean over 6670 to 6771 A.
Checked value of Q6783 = 1.10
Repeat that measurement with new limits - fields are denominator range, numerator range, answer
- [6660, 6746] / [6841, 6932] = 1.14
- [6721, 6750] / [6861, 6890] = 1.07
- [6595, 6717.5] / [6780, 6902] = 1.09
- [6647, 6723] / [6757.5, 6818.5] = 1.10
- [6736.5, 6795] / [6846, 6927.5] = 1.06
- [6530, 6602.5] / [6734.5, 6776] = 1.03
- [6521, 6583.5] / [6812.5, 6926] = 1.09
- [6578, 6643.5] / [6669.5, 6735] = 0.91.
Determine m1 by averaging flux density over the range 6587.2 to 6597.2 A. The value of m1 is 0.905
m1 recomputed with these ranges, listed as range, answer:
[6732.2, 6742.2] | 0.868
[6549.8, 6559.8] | 0.894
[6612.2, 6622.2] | 0.911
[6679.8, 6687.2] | 0.845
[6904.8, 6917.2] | 0.891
